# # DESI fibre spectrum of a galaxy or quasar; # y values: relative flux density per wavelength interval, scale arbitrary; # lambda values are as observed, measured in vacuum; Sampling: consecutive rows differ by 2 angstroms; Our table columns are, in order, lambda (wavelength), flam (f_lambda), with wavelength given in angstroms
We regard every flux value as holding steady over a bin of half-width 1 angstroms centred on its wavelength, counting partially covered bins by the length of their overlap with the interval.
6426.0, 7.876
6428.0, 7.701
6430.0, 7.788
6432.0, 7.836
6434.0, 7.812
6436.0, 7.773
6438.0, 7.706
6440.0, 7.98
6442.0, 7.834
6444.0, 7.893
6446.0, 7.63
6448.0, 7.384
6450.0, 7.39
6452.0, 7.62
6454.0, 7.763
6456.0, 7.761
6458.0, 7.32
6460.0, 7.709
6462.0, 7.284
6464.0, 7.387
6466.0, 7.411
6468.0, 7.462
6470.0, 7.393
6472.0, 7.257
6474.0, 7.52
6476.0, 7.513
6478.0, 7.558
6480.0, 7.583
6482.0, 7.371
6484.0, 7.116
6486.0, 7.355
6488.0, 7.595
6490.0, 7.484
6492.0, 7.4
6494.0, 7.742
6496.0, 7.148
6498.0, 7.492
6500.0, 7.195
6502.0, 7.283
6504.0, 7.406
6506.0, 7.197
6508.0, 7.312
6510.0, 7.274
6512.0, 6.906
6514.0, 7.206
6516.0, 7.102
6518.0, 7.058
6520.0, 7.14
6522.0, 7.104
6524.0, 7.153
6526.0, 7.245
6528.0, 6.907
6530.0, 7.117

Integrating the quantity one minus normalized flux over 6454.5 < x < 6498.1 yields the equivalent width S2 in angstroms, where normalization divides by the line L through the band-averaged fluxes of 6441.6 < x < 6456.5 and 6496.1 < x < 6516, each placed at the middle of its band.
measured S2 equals 0.0 angstroms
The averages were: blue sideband 7.65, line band 7.45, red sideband 7.24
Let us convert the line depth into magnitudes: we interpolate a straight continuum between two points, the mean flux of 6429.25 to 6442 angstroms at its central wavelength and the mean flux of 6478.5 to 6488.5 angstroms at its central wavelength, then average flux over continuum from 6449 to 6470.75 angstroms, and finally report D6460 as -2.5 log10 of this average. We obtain 0.015 mag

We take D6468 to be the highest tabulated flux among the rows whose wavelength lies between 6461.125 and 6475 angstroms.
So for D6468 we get 7.52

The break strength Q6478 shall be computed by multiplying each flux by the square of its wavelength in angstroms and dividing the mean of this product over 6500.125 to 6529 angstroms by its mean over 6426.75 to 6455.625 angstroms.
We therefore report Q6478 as 0.95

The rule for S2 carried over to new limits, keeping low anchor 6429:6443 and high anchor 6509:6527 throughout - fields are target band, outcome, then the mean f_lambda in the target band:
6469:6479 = 0.1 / 7.45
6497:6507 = -0.1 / 7.31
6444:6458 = 0.2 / 7.59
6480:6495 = -0.1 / 7.45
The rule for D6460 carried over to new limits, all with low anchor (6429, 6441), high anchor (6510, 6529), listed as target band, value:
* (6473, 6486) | 0.000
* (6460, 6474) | 0.021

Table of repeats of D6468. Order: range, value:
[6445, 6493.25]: 7.763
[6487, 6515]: 7.742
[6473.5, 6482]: 7.583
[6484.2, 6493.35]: 7.595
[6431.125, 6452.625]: 7.98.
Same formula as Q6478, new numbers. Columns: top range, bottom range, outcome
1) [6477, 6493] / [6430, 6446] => 0.96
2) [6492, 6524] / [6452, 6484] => 0.98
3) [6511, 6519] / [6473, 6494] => 0.96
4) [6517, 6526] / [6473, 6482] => 0.96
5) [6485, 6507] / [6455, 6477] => 1.00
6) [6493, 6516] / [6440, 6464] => 0.97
